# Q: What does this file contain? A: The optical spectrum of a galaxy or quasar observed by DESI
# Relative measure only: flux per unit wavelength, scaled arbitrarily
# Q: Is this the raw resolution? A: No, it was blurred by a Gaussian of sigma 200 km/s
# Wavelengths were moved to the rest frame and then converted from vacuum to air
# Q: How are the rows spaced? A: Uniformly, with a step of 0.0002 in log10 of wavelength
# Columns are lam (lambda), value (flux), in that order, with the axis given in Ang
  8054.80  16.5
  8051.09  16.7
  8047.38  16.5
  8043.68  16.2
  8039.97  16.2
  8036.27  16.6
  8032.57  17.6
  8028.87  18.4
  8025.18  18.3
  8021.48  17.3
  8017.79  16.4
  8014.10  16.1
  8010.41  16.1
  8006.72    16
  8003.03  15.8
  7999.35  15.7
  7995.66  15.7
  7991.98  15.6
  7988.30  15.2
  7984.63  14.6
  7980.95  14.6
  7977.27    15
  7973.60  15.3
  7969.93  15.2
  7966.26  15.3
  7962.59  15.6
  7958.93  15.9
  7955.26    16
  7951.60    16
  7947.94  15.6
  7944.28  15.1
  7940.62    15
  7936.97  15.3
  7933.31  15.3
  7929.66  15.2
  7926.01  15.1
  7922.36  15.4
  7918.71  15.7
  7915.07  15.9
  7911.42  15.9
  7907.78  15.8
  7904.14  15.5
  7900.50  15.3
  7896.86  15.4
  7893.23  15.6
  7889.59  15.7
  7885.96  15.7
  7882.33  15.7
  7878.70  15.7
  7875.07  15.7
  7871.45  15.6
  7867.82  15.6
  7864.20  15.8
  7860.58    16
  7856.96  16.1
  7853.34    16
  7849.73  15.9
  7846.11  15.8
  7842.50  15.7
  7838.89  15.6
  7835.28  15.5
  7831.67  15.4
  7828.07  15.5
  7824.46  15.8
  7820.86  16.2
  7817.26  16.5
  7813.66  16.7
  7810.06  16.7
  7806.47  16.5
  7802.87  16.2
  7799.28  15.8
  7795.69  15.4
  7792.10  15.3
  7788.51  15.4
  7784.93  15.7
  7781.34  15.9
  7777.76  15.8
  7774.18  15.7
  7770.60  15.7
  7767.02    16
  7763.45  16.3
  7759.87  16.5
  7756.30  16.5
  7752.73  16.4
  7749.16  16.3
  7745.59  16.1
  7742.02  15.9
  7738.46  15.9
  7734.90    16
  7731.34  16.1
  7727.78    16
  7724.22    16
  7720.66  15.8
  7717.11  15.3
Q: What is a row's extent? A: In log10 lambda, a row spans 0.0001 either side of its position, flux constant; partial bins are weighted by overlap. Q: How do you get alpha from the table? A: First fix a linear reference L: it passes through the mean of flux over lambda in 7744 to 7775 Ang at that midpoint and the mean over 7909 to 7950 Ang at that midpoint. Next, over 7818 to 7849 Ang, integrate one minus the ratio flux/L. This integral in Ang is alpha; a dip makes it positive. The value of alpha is 0.2 Ang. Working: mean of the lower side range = 16.2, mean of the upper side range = 15.4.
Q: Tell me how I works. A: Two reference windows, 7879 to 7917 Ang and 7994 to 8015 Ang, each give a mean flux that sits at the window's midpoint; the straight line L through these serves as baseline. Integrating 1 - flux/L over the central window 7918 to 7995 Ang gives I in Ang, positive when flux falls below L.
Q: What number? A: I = 2.18 Ang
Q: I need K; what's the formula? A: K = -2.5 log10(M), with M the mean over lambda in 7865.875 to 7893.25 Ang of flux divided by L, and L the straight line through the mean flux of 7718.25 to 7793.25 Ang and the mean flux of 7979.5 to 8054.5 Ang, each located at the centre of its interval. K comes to 0.03 mag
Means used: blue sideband 16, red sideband 16.3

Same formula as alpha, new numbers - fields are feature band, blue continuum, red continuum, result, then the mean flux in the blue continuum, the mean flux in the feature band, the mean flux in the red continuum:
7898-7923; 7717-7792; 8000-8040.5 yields 1.2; 16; 15.6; 16.8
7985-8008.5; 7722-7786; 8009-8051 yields 1.7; 16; 15.6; 16.9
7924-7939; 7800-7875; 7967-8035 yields 0.7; 15.9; 15.2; 16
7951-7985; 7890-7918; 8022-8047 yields 2.1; 15.6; 15.4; 17.2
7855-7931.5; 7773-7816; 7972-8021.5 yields 0.7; 15.9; 15.6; 15.6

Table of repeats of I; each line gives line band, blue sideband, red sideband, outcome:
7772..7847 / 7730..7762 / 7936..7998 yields 0.4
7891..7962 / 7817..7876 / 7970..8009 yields 0.1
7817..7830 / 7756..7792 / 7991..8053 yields 0.1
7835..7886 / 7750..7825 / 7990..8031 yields 1.4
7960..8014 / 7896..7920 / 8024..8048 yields 3.7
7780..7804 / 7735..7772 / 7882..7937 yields 0.5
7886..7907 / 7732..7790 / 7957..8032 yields 0.6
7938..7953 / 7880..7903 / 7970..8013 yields 0.1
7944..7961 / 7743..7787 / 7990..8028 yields 0.5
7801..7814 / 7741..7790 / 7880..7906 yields -0.5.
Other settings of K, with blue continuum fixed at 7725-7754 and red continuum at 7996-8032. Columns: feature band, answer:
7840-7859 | 0.03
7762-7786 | 0.02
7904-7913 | 0.04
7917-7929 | 0.07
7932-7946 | 0.09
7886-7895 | 0.05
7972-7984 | 0.12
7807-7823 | -0.02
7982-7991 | 0.11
